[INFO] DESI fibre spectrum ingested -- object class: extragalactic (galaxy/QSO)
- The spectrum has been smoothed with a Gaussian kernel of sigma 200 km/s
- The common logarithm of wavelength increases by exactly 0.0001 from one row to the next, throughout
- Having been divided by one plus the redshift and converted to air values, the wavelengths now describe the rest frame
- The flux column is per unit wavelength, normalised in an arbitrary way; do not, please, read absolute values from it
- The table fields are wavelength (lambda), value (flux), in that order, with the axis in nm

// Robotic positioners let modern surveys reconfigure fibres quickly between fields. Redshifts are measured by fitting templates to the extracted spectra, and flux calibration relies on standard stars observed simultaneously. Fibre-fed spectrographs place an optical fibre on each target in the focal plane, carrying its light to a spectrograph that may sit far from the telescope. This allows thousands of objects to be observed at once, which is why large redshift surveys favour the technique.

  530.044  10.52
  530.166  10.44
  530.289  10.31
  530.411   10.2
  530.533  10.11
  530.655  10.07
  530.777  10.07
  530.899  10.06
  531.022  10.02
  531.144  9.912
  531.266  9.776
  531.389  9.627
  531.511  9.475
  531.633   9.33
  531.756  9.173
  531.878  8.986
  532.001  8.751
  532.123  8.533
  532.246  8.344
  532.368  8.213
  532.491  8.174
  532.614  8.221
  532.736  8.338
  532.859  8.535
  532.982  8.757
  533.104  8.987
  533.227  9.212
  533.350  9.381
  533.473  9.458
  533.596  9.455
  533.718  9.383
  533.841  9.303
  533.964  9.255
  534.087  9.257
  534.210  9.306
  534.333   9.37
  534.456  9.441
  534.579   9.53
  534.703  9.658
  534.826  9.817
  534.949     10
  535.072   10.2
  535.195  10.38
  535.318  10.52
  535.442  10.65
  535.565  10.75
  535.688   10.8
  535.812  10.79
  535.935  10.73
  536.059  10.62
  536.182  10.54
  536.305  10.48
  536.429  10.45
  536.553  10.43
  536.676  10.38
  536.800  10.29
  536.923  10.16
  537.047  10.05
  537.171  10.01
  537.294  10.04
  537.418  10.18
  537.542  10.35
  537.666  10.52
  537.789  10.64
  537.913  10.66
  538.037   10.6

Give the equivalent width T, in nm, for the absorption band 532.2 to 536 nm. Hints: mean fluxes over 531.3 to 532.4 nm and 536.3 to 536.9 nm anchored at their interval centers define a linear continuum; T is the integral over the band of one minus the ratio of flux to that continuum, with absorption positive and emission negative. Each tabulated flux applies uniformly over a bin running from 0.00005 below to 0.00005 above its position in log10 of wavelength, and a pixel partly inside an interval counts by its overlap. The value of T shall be 0.063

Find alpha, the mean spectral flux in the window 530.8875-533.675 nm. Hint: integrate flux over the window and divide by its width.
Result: 9.06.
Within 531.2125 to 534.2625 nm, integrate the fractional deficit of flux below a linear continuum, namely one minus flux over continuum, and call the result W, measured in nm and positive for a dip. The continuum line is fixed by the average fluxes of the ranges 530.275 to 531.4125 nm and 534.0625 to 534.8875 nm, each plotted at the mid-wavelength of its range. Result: 0.23 nm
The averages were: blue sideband 10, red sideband 9.49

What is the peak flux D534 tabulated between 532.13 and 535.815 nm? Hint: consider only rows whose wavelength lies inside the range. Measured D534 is 10.8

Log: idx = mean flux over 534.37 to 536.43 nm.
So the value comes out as 10.3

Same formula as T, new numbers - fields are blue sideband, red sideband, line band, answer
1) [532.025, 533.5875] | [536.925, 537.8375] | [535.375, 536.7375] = -0.11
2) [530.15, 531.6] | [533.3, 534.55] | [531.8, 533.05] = 0.15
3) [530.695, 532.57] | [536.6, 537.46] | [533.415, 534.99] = 0.03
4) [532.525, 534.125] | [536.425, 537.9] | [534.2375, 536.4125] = -0.12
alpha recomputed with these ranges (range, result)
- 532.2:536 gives 9.5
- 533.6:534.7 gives 9.38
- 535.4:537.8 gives 10.4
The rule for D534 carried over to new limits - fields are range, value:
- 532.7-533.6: 9.458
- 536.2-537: 10.48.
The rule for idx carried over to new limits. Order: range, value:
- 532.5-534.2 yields 9.02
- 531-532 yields 9.47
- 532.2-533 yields 8.35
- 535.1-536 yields 10.6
